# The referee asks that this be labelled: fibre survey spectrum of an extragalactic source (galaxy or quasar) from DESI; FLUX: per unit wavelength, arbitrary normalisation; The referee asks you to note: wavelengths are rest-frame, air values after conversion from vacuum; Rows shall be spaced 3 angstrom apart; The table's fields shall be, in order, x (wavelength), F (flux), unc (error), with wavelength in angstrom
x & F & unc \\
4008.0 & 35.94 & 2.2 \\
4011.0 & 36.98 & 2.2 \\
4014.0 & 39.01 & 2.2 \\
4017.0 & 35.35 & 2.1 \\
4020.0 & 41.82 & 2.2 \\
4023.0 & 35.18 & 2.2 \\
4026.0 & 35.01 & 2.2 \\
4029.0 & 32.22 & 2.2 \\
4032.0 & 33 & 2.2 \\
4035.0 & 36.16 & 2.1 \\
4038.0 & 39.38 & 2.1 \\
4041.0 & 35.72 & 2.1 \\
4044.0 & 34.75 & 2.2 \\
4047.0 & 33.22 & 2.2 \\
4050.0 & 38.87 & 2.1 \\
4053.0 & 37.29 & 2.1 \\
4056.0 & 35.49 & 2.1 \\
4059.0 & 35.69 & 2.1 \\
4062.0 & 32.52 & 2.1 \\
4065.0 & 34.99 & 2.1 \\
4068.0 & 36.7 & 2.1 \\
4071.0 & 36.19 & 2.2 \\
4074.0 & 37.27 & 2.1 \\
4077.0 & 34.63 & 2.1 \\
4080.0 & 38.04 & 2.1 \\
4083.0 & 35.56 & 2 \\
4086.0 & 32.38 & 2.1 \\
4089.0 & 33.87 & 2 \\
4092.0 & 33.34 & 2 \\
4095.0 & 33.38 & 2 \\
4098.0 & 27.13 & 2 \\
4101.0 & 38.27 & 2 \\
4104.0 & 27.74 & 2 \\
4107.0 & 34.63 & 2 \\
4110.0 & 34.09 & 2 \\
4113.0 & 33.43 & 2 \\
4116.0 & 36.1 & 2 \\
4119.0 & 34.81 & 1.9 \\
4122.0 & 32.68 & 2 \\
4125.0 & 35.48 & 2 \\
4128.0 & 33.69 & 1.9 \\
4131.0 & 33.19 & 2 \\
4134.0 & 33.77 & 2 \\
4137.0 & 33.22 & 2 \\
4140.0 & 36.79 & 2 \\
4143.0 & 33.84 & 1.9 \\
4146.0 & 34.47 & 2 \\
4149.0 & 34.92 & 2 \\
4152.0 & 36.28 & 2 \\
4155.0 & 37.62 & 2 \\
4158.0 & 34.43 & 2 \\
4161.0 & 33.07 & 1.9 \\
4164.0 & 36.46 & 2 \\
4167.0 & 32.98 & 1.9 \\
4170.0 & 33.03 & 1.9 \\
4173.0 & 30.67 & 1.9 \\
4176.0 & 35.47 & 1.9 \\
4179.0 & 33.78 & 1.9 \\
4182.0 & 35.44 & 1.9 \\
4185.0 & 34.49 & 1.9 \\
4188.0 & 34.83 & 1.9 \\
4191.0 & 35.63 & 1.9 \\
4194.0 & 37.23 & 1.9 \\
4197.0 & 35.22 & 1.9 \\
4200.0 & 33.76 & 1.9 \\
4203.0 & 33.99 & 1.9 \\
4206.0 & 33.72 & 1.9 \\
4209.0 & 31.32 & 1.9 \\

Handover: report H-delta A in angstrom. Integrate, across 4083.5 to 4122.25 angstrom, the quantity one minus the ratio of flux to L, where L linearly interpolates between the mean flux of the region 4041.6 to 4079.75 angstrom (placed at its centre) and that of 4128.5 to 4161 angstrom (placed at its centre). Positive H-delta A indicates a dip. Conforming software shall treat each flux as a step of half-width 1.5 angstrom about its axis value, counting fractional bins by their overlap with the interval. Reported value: 2.12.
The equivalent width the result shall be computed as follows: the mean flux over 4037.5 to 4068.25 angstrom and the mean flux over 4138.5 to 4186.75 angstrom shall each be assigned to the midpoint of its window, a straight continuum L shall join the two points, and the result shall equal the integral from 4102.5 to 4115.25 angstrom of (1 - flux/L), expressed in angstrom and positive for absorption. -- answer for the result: 0.9 angstrom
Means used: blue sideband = 35.7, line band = 32.7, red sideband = 34.6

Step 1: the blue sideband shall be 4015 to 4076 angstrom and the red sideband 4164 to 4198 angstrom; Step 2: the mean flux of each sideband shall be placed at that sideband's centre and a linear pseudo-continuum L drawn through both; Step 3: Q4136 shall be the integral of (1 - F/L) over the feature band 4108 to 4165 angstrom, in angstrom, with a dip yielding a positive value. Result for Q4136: 0.5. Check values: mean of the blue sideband 35.9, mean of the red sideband 34.5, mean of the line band 34.6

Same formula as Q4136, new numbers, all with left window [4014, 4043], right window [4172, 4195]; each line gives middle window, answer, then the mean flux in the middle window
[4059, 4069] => 0.3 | 34.8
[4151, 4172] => 0.1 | 34.7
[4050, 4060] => -0.2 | 36.6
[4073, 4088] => 0.1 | 35.5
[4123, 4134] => 0.4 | 34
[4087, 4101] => 1.1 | 32.6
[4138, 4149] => 0.0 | 34.9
